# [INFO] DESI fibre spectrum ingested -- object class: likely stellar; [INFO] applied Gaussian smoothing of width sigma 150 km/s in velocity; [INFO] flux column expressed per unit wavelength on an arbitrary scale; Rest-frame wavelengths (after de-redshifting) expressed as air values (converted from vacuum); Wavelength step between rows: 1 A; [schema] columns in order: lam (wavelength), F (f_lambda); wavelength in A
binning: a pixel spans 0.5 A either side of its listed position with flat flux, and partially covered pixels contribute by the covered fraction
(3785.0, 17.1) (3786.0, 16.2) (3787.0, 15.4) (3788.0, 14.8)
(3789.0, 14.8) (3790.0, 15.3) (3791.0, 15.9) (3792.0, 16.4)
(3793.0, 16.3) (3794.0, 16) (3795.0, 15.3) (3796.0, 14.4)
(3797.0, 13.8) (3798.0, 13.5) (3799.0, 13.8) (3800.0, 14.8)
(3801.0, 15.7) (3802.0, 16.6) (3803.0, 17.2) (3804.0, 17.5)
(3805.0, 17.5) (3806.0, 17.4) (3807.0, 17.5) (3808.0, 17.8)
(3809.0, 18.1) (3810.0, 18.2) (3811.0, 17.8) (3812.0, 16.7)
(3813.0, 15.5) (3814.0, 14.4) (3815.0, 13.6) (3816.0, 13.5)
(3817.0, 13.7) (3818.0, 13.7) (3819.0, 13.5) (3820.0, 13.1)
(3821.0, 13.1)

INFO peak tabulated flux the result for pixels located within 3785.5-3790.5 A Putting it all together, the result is 16.2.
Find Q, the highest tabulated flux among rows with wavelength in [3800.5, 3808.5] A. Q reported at 17.8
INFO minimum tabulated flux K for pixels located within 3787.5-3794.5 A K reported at 14.8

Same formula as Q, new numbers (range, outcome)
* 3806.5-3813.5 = 18.2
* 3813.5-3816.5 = 14.4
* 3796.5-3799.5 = 13.8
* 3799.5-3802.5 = 16.6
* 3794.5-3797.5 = 15.3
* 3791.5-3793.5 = 16.4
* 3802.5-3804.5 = 17.5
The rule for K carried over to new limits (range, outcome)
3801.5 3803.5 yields 16.6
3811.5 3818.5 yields 13.5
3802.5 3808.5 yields 17.2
